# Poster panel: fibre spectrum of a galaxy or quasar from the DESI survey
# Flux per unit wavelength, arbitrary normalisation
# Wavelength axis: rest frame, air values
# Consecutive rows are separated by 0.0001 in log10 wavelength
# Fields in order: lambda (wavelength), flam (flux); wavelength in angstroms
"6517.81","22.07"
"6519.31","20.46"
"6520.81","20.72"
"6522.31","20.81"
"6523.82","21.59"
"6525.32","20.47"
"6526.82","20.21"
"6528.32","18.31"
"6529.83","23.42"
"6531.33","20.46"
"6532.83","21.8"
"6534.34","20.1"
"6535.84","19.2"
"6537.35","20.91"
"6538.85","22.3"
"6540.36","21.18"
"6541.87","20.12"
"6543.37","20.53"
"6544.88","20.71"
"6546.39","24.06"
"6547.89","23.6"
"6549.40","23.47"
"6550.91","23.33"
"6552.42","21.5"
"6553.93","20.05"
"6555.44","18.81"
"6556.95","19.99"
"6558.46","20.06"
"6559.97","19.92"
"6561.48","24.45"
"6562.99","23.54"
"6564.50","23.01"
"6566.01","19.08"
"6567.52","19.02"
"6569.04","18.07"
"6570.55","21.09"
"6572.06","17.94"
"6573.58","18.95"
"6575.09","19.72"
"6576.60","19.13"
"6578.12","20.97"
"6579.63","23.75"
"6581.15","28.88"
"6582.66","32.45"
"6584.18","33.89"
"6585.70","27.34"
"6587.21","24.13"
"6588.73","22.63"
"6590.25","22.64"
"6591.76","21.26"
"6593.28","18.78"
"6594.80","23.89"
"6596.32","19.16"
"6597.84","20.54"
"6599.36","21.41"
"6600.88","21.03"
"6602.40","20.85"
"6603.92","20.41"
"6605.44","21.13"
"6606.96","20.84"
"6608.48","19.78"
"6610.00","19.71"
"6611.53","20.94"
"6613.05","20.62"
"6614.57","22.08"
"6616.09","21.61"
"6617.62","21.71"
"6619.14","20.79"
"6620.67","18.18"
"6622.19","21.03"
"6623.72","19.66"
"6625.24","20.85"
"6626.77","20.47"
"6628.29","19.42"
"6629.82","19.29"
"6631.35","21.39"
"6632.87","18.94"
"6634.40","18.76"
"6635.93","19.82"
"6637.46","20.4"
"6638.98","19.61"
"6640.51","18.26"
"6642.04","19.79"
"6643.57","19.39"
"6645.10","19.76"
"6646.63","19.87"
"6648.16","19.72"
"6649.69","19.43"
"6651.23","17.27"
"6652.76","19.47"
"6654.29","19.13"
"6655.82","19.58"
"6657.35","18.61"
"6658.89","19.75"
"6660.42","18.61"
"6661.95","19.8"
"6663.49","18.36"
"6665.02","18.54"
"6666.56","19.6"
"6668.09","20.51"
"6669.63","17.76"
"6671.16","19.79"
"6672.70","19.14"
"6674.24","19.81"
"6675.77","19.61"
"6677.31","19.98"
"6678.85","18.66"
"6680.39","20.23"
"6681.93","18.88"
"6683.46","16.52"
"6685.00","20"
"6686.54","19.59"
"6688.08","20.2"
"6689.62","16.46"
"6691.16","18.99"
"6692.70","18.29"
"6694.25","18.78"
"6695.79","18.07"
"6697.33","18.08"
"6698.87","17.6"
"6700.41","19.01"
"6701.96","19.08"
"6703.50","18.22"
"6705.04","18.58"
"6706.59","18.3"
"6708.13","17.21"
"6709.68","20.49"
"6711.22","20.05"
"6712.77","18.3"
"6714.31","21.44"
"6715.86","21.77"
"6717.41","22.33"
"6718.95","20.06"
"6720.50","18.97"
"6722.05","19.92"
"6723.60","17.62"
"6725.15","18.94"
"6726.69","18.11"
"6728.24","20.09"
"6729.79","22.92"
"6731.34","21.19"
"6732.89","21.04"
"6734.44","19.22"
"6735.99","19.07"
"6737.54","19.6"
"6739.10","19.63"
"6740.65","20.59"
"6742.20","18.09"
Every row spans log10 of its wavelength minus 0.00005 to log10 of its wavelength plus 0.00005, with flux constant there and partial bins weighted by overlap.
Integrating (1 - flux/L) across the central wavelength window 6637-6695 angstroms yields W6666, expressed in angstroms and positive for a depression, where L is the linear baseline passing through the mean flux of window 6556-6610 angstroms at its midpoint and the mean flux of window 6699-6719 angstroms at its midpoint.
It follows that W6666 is 3.4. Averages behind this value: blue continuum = 22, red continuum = 19.5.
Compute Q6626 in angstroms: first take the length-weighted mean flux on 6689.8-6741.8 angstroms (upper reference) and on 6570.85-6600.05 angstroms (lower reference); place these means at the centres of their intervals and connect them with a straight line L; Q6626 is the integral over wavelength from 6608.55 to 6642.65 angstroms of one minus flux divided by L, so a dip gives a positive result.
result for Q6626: 2.7 angstroms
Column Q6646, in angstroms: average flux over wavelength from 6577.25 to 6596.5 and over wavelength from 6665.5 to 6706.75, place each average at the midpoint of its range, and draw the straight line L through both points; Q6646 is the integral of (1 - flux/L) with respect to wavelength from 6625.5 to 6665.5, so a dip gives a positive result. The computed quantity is 3.5 angstroms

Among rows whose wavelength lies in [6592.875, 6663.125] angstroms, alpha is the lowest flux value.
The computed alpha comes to 17.27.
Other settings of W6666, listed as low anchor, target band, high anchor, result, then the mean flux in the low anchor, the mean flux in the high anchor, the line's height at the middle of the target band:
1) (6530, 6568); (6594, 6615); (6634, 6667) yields -0.7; 21.3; 19.3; 20.2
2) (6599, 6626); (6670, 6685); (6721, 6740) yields 0.7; 20.7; 19.8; 20.2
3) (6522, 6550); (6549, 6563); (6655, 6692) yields -0.3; 21.2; 19.1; 20.9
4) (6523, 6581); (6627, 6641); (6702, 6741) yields 0.5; 21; 19.7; 20.4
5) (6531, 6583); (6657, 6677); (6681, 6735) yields 0.6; 21.4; 19.3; 19.9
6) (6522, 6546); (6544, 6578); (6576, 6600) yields 2.1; 20.8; 23.8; 22.3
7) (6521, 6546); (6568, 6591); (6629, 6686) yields -3.6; 20.8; 19.3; 20.2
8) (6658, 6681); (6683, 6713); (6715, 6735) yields 1.7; 19.3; 20.2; 19.8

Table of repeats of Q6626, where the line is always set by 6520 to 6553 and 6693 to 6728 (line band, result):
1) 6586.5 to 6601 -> -0.7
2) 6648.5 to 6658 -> 0.4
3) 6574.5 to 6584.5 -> -2.2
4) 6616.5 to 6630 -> 0.0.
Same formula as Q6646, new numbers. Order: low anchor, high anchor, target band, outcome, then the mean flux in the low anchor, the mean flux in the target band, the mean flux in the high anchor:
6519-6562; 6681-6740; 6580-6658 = -3.2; 21.1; 21.1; 19.3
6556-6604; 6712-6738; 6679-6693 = 1.2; 22.1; 18.8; 20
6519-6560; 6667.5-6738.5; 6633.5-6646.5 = 0.3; 21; 19.5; 19.3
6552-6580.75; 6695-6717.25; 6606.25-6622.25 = -0.5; 20.6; 20.6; 19.1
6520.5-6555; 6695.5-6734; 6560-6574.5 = 0.3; 21.2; 20.5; 19.5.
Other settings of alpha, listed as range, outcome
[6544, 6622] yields 17.94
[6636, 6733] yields 16.46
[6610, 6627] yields 18.18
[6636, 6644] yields 18.26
